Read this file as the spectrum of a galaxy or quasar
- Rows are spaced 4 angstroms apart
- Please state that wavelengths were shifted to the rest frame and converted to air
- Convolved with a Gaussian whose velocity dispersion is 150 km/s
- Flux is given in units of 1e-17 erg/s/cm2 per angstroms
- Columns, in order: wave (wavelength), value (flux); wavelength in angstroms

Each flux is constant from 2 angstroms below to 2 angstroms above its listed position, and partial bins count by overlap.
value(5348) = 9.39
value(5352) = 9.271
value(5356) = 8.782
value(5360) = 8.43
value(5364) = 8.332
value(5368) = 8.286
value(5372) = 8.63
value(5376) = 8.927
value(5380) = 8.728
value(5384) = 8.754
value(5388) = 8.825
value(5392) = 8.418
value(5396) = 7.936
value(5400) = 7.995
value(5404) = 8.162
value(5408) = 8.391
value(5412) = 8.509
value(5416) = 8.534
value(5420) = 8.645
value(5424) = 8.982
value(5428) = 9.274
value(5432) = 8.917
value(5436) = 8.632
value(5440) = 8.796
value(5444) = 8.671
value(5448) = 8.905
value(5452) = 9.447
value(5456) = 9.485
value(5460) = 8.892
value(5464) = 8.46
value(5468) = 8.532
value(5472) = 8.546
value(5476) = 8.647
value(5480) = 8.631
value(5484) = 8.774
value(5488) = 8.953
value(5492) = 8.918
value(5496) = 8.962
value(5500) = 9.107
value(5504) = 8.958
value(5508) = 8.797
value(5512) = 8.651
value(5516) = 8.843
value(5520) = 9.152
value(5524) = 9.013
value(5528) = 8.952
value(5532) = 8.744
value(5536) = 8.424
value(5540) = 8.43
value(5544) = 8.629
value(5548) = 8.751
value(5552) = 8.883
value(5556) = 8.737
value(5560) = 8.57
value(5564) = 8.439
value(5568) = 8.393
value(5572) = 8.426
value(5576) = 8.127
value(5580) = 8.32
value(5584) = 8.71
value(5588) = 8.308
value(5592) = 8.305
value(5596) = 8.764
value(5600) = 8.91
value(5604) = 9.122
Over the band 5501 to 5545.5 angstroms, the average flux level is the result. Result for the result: 8.79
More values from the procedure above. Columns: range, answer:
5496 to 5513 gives 8.9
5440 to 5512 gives 8.86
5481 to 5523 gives 8.91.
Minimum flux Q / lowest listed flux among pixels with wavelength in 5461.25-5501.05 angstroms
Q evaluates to 8.46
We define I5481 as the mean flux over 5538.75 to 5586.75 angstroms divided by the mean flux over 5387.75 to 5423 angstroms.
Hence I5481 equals 1.02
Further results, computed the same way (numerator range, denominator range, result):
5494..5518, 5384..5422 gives 1.06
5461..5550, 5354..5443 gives 1.02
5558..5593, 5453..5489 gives 0.96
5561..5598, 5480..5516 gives 0.95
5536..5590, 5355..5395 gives 0.99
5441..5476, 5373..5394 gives 1.01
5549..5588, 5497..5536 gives 0.96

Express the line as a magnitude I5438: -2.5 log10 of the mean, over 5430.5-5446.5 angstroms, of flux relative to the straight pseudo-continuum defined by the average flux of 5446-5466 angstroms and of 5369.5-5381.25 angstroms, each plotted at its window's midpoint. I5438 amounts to 0.03 mag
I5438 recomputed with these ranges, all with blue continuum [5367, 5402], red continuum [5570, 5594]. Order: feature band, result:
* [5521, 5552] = -0.04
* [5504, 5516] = -0.05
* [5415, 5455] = -0.05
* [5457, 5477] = -0.03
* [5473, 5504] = -0.05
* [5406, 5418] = 0.00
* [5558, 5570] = -0.01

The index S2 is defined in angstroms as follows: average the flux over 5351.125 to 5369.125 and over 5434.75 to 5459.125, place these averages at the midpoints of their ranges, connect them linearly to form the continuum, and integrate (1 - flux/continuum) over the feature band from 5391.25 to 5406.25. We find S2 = 1.1 angstroms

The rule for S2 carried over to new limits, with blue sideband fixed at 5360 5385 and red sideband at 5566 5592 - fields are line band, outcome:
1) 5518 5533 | -1.0 angstroms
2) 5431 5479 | -1.8 angstroms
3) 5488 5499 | -0.6 angstroms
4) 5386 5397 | 0.2 angstroms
